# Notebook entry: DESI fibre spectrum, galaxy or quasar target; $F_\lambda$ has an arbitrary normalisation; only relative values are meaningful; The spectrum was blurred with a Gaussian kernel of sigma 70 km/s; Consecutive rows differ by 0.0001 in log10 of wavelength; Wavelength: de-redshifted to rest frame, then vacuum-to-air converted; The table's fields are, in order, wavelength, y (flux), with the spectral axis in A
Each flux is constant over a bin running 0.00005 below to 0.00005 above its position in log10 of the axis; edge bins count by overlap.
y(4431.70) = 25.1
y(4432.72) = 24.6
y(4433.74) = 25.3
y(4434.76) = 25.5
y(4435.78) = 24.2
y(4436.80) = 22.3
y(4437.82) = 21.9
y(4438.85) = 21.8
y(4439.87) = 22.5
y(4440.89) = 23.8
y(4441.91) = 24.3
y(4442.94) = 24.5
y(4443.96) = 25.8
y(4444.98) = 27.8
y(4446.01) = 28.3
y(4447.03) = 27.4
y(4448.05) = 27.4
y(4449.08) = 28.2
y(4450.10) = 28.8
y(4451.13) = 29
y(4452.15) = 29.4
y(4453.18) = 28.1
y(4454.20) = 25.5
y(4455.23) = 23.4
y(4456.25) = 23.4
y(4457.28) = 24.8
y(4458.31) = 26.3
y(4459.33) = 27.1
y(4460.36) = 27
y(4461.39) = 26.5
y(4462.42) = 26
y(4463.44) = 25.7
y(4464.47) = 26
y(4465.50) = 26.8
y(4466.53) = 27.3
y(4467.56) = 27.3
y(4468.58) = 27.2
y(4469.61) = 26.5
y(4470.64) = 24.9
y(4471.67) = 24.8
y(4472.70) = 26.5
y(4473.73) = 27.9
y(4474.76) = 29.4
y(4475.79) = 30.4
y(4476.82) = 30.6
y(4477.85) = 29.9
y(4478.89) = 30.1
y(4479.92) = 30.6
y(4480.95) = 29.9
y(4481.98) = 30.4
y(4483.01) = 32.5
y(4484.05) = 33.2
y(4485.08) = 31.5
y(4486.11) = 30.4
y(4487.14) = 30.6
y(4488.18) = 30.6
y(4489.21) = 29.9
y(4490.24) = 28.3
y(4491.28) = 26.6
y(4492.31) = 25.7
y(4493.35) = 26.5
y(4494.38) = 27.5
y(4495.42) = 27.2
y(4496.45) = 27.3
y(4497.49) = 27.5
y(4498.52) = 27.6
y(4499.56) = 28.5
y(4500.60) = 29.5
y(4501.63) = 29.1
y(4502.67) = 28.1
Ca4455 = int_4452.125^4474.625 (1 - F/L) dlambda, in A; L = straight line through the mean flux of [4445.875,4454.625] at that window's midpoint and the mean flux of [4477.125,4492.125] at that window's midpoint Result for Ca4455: 2.03 A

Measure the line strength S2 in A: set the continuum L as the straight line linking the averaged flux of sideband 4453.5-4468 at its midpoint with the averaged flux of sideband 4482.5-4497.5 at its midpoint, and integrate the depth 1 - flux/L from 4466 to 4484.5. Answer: -0.9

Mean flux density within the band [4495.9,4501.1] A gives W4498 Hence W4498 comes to 28.1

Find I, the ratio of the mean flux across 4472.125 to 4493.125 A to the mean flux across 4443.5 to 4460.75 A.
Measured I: 1.10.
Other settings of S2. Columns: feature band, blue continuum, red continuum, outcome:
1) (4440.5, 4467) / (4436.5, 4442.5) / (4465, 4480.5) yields -1.62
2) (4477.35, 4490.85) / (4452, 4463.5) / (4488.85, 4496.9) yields -1.79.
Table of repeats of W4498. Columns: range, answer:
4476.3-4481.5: 30.2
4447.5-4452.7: 28.5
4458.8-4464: 26.5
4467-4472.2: 26.2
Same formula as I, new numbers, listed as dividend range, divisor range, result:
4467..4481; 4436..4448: 1.14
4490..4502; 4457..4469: 1.04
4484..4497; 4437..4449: 1.14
